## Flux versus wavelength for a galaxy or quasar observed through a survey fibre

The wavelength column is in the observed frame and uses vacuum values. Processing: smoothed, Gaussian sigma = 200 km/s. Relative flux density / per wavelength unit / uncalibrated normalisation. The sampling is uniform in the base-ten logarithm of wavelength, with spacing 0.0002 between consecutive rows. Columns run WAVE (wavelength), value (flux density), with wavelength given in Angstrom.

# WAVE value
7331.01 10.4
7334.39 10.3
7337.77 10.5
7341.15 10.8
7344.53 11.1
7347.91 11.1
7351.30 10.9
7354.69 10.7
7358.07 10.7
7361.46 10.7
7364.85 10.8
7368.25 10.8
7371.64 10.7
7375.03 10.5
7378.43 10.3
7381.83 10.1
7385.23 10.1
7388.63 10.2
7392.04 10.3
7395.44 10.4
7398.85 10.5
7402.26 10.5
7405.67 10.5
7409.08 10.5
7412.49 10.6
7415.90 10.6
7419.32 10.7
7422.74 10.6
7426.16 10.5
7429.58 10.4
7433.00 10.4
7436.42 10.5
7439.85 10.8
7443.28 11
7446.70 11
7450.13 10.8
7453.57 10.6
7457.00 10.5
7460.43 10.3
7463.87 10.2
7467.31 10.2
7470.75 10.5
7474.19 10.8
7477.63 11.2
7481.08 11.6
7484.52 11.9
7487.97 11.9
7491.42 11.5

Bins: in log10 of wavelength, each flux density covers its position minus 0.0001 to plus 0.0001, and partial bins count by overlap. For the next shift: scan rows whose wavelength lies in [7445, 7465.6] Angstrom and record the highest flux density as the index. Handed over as 11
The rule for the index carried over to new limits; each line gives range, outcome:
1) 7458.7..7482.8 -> 11.6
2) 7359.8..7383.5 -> 10.8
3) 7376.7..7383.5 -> 10.3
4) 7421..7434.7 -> 10.6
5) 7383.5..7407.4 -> 10.5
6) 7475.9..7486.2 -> 11.9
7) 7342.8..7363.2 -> 11.1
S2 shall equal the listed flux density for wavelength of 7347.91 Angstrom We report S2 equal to 11.1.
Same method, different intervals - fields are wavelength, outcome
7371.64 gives 10.7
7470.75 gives 10.5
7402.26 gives 10.5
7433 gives 10.4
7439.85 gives 10.8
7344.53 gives 11.1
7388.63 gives 10.2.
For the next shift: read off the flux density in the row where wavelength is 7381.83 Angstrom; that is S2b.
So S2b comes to 10.1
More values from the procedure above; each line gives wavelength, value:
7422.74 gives 10.6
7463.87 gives 10.2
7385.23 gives 10.1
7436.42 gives 10.5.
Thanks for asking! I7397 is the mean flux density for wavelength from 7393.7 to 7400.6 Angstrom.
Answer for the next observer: 10.4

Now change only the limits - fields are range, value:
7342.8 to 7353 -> 11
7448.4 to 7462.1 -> 10.6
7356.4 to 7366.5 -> 10.7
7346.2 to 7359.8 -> 10.9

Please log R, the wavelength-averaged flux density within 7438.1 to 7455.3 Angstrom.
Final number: 10.8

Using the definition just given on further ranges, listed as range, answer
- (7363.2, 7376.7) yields 10.7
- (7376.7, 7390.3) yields 10.2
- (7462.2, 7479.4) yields 10.6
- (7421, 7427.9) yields 10.5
